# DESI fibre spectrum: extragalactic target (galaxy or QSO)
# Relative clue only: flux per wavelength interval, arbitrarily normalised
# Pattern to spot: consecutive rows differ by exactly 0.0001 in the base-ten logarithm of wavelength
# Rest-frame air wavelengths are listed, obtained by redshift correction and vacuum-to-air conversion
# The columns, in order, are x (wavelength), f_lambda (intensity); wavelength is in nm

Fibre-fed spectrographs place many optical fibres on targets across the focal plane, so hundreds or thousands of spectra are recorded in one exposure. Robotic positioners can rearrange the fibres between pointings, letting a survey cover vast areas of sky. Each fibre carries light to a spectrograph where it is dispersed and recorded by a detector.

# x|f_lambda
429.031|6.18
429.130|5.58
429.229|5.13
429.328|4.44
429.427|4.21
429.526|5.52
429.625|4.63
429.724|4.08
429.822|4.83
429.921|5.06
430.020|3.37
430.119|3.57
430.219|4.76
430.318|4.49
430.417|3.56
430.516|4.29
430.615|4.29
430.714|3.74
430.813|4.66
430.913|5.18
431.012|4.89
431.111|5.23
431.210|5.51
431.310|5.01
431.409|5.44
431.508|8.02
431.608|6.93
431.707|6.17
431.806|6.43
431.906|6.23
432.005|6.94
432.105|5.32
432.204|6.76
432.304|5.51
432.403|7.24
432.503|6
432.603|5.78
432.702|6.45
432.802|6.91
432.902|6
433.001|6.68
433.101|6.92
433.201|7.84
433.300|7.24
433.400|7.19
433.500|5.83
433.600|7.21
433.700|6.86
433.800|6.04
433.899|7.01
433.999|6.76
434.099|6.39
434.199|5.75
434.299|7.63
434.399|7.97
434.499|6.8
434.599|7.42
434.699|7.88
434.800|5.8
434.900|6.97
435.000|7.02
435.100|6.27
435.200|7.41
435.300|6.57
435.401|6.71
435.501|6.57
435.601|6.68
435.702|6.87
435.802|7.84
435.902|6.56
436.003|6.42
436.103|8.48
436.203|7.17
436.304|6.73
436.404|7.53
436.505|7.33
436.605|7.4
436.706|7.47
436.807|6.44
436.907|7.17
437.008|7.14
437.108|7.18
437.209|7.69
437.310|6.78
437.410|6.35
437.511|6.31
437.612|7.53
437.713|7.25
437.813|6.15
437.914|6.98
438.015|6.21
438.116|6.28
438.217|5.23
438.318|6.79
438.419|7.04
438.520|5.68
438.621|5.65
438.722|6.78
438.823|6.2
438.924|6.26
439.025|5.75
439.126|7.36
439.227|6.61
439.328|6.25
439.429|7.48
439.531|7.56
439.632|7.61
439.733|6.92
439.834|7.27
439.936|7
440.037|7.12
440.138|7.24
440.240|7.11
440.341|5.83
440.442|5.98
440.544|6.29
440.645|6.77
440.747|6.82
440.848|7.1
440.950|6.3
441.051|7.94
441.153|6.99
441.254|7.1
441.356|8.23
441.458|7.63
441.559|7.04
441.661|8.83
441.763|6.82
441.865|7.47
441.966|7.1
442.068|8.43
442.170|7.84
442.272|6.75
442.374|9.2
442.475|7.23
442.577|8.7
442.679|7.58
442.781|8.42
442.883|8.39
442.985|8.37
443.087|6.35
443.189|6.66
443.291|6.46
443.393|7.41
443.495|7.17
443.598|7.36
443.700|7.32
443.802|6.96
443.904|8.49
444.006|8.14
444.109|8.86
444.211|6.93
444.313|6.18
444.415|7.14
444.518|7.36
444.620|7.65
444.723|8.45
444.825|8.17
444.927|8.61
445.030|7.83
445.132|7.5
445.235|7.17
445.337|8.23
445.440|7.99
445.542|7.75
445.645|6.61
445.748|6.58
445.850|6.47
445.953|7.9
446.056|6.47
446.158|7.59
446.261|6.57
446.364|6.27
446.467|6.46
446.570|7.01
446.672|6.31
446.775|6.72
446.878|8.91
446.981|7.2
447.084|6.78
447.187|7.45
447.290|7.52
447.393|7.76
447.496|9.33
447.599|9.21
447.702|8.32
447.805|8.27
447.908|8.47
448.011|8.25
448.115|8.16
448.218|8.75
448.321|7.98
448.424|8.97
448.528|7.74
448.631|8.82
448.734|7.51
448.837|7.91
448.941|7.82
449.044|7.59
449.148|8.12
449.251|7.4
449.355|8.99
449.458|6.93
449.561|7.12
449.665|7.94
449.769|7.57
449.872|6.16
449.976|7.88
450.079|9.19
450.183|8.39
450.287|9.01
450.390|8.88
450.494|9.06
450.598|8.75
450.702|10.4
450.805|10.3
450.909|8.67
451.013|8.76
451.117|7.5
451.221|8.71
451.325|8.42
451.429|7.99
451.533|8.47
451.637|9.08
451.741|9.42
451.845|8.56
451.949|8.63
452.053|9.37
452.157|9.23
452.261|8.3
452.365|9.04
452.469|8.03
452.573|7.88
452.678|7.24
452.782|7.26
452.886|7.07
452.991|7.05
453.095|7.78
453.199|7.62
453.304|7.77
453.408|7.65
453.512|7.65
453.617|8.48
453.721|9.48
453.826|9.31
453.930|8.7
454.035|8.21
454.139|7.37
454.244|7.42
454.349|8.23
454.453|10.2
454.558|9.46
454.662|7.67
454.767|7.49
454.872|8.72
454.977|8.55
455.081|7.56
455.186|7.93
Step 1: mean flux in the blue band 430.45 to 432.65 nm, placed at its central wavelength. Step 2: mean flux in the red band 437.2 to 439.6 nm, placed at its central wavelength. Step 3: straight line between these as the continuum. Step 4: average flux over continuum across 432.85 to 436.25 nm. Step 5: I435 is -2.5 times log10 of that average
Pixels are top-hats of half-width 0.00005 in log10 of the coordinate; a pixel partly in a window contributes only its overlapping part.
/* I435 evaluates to -0.14 mag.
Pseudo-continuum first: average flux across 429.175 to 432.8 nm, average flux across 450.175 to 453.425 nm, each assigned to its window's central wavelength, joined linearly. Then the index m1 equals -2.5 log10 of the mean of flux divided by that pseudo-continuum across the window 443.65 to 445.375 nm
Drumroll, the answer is -0.05 mag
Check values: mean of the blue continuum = 5.29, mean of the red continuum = 8.45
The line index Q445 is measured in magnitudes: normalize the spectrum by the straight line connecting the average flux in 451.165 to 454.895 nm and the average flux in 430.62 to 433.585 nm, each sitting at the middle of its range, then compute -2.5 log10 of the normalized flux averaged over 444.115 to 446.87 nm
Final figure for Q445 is 0.03 mag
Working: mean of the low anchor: 6.13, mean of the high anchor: 8.3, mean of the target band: 7.28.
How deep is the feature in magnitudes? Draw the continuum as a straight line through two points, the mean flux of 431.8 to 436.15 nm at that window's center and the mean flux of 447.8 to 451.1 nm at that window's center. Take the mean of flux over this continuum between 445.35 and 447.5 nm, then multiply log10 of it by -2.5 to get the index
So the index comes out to 0.115 mag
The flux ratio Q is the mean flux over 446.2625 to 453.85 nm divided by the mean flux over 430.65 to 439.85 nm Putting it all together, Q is 1.23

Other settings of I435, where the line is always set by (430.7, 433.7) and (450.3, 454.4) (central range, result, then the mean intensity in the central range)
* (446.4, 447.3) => 0.10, 7.12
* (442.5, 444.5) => -0.01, 7.51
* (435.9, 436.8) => -0.09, 7.22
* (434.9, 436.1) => -0.05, 6.89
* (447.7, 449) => -0.03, 8.22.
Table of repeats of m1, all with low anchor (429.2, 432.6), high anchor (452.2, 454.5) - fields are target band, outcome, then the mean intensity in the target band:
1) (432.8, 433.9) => -0.22 mag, 6.8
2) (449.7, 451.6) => -0.11 mag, 8.56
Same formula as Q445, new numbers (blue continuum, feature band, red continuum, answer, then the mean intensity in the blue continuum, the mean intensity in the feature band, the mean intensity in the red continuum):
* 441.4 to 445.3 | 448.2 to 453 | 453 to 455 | -0.03 mag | 7.63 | 8.3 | 8.27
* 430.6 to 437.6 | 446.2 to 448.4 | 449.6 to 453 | 0.04 mag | 6.6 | 7.72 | 8.44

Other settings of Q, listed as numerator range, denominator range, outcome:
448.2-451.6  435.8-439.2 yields 1.22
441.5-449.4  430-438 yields 1.19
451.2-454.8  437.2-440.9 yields 1.24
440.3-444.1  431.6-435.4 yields 1.11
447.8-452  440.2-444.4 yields 1.13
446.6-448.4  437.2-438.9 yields 1.23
